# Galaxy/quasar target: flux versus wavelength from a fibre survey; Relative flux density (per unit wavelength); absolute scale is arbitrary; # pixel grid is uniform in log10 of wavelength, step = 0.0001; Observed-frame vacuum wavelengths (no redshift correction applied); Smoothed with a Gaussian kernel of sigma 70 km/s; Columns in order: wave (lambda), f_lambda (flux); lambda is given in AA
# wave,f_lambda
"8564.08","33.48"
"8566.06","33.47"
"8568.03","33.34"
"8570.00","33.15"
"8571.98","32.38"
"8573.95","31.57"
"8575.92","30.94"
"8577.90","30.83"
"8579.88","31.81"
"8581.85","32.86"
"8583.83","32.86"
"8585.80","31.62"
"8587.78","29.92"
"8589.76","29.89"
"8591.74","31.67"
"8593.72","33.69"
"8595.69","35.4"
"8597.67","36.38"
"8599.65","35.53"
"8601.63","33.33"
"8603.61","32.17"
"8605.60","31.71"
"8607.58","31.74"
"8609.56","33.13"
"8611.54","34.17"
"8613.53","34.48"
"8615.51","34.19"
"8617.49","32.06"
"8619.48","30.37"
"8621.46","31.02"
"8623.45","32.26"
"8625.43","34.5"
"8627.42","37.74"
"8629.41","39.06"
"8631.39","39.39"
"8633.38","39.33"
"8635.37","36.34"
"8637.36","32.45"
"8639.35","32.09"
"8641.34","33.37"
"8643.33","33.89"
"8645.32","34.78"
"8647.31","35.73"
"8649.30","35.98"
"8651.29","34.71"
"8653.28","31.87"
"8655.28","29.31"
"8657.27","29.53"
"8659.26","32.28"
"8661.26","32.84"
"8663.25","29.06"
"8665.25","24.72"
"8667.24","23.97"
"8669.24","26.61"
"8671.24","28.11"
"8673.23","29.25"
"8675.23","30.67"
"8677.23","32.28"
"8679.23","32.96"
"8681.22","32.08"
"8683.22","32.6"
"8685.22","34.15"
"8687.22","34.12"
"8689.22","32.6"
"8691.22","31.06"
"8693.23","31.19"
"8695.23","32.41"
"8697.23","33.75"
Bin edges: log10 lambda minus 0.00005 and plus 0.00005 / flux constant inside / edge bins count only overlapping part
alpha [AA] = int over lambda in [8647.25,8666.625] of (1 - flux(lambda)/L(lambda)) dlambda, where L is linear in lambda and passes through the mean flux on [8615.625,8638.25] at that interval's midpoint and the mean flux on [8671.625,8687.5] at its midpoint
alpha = 1.2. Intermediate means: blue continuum 34.9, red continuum 32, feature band 31.3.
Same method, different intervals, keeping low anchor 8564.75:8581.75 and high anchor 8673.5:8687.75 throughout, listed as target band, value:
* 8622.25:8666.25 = -1.7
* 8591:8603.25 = -0.8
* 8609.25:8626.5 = -0.3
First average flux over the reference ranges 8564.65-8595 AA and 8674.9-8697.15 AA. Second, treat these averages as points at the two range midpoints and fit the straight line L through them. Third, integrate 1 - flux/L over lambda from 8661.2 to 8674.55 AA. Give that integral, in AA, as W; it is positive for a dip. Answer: 2.02 AA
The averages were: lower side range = 32.1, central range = 27.5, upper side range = 32.5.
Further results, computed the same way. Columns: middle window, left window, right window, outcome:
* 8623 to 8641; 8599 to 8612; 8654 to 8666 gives -2.6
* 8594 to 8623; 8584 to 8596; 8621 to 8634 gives 0.7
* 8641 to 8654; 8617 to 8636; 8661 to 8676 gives -1.2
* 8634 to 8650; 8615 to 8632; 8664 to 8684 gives -0.9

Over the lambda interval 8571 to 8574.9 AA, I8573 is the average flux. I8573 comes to 32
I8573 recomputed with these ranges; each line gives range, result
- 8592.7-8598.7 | 35.2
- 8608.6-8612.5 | 33.7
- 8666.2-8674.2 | 27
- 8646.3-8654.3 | 34.6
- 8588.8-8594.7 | 31.7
